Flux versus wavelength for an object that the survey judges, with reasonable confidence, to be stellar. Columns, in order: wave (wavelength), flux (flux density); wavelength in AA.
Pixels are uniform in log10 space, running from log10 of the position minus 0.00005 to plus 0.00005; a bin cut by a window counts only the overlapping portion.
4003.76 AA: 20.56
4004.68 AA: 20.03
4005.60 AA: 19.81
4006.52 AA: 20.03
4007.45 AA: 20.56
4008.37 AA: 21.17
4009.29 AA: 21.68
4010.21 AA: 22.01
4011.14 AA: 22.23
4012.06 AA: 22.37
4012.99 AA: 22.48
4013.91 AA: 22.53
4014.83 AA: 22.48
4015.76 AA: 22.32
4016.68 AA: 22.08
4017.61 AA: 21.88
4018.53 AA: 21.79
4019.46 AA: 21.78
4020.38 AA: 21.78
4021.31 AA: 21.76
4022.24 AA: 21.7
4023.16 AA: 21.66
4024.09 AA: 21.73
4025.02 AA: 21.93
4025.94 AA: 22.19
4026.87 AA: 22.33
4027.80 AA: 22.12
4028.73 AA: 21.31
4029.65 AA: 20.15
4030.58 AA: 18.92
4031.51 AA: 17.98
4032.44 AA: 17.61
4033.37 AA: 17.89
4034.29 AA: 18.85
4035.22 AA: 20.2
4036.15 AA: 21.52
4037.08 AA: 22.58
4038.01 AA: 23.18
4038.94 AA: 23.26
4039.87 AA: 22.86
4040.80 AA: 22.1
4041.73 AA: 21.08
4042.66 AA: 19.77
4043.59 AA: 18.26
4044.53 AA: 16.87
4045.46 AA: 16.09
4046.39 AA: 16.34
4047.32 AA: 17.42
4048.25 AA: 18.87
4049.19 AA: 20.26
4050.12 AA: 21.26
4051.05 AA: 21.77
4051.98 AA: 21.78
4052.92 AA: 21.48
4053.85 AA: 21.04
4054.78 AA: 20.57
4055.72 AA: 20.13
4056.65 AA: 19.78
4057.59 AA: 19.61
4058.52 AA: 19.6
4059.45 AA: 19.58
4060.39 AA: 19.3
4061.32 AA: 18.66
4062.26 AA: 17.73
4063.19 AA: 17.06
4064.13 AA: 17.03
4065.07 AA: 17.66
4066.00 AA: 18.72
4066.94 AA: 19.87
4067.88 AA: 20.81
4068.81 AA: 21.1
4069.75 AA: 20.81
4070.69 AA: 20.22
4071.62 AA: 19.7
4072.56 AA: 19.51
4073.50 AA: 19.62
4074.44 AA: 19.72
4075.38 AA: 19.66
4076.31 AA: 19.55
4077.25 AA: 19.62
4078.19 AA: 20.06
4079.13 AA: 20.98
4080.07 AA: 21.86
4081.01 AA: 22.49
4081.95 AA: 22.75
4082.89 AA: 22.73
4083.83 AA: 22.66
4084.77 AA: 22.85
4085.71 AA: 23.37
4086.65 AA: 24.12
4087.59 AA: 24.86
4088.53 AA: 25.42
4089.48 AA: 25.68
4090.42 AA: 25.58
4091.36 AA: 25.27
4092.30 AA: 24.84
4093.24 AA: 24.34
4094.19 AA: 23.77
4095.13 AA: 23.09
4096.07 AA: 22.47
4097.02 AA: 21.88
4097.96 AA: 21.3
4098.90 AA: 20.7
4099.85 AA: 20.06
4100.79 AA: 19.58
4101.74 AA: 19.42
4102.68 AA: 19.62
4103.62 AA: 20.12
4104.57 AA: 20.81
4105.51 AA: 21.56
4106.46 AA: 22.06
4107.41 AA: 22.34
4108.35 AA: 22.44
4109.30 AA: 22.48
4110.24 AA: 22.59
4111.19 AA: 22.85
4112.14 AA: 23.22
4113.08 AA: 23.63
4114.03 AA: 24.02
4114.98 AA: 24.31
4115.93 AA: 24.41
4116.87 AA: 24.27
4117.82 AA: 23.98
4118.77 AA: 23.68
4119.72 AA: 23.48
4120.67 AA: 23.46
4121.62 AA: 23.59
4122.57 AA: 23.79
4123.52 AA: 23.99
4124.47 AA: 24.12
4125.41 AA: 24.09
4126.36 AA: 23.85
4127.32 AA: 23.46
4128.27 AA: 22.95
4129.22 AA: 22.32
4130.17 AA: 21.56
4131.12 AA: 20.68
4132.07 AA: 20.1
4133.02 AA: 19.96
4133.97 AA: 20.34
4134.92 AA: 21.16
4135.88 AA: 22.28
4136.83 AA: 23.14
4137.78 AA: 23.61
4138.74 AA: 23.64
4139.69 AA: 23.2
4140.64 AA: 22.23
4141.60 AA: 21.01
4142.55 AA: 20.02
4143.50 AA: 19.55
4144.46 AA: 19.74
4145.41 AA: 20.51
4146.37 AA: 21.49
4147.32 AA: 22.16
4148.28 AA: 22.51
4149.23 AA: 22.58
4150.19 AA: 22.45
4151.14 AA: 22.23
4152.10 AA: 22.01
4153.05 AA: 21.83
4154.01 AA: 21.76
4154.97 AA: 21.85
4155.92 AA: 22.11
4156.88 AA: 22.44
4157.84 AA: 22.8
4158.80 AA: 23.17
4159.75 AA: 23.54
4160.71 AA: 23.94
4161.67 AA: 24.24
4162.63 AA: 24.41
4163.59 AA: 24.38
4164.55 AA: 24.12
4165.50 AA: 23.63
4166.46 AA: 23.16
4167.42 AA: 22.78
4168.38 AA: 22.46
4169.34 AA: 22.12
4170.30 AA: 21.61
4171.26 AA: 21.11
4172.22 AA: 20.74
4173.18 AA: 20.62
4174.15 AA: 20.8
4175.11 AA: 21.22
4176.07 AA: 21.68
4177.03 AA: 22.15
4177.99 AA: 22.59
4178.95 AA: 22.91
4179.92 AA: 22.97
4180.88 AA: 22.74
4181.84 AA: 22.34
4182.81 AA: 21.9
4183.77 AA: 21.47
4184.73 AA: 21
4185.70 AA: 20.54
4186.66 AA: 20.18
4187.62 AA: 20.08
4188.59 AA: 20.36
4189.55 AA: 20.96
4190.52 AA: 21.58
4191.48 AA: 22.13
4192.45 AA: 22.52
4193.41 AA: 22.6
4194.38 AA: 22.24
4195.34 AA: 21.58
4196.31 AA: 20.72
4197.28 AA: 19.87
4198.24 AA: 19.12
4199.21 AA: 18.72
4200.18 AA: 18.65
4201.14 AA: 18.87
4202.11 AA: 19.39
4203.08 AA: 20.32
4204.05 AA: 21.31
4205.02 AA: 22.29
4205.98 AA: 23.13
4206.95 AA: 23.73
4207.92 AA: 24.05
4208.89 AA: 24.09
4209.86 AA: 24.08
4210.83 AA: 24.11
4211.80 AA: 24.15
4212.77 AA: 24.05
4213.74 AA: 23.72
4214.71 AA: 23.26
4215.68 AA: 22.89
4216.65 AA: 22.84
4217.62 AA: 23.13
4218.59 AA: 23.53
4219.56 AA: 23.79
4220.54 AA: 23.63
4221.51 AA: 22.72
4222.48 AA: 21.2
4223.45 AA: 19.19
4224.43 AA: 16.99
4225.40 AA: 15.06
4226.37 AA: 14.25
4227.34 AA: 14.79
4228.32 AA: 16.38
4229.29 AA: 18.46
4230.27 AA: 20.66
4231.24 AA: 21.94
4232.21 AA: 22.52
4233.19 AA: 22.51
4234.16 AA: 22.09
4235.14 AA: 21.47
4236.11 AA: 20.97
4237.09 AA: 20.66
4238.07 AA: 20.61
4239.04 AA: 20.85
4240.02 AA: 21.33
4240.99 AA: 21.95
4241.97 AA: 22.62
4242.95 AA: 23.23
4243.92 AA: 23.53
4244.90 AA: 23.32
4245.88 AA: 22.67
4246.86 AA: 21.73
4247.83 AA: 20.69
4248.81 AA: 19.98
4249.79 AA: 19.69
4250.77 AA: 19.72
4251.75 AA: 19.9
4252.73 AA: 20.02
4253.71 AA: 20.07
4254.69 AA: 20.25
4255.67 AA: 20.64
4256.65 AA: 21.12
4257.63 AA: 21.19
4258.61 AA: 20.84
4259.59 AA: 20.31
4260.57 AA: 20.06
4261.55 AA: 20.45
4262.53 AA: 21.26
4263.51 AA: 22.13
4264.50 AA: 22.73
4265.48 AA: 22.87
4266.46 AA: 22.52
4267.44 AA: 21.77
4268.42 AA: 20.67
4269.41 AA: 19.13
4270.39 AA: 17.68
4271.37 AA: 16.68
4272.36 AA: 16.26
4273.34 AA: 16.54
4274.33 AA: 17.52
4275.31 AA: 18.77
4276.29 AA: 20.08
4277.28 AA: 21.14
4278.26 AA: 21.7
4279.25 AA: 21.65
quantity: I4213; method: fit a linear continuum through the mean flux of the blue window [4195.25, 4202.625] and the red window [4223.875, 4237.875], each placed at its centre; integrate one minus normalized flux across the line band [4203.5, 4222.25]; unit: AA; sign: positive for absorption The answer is -3.8 AA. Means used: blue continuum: 19.5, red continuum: 19.2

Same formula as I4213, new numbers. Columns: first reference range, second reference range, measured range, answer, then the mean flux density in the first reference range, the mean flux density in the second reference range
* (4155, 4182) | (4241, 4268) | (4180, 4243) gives 1.9 AA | 22.6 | 21.3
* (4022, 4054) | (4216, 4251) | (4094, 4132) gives -3.6 AA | 20.4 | 20.9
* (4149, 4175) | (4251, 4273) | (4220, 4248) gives 0.4 AA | 22.5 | 20.4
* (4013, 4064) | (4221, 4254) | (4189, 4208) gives -0.7 AA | 20.5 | 20.4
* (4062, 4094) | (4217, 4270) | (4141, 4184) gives -2.1 AA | 21.5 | 20.8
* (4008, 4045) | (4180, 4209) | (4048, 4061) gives 0.5 AA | 21.2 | 21.3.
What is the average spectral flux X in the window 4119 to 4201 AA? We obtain 22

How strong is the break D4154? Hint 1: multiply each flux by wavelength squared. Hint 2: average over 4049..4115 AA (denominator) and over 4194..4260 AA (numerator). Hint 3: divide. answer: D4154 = 1.1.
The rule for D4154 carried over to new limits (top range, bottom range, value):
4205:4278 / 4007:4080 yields 1.13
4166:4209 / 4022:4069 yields 1.15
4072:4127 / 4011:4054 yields 1.12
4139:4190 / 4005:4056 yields 1.13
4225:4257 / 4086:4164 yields 0.96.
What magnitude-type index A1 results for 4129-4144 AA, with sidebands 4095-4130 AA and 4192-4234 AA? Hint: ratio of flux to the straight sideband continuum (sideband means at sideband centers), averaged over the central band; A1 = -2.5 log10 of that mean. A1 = 0.04 mag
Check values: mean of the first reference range 22.6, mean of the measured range 21.5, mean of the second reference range 21.2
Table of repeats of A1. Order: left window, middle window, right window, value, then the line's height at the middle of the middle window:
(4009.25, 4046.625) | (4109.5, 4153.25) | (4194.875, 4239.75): -0.073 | 21.1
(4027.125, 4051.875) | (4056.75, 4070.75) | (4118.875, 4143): 0.082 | 20.7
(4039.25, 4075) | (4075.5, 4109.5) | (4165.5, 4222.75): -0.106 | 20.2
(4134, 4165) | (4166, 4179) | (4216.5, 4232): -0.011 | 21.6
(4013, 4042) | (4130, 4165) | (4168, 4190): -0.033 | 21.5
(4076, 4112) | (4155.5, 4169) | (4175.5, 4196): -0.071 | 21.9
